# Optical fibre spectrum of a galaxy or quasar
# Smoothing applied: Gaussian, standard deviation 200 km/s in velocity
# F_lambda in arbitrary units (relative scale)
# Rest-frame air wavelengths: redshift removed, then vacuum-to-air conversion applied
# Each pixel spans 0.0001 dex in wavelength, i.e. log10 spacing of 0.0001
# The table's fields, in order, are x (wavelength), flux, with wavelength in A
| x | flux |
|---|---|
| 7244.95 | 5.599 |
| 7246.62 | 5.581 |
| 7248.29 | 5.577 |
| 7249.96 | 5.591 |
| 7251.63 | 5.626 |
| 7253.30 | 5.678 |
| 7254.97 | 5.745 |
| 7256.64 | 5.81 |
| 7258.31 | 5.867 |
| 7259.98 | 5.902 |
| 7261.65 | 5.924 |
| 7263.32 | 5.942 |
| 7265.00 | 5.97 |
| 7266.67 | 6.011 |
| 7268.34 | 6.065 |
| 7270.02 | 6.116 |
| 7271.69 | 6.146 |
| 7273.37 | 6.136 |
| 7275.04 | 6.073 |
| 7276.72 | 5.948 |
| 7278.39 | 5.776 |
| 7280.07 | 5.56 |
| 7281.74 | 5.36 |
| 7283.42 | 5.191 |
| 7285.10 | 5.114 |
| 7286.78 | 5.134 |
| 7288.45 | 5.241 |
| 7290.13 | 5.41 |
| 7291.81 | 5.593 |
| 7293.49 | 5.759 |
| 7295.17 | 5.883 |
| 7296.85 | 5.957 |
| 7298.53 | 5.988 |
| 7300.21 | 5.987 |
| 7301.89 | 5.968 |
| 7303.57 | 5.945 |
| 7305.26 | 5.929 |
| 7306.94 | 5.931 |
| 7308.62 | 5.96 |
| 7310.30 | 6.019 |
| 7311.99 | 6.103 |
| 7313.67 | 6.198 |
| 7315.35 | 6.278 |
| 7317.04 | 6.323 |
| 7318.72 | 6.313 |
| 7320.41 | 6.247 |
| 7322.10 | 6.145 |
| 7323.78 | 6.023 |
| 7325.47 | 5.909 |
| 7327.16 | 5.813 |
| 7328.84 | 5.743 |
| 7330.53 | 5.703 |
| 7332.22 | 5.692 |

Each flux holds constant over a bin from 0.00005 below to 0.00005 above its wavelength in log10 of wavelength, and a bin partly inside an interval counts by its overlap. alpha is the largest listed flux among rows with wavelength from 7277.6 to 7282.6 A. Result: 5.776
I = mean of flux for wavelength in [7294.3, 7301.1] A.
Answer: 5.95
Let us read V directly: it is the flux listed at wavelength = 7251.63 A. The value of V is 5.626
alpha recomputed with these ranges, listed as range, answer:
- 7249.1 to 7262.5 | 5.924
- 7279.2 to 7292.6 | 5.593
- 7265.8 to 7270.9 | 6.116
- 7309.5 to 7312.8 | 6.103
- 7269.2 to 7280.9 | 6.146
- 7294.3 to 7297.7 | 5.957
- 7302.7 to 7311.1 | 6.019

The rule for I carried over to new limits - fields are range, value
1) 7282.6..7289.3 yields 5.17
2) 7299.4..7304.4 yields 5.97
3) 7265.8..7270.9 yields 6.07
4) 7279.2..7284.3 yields 5.37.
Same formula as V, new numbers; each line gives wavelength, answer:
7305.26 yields 5.929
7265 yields 5.97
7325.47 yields 5.909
